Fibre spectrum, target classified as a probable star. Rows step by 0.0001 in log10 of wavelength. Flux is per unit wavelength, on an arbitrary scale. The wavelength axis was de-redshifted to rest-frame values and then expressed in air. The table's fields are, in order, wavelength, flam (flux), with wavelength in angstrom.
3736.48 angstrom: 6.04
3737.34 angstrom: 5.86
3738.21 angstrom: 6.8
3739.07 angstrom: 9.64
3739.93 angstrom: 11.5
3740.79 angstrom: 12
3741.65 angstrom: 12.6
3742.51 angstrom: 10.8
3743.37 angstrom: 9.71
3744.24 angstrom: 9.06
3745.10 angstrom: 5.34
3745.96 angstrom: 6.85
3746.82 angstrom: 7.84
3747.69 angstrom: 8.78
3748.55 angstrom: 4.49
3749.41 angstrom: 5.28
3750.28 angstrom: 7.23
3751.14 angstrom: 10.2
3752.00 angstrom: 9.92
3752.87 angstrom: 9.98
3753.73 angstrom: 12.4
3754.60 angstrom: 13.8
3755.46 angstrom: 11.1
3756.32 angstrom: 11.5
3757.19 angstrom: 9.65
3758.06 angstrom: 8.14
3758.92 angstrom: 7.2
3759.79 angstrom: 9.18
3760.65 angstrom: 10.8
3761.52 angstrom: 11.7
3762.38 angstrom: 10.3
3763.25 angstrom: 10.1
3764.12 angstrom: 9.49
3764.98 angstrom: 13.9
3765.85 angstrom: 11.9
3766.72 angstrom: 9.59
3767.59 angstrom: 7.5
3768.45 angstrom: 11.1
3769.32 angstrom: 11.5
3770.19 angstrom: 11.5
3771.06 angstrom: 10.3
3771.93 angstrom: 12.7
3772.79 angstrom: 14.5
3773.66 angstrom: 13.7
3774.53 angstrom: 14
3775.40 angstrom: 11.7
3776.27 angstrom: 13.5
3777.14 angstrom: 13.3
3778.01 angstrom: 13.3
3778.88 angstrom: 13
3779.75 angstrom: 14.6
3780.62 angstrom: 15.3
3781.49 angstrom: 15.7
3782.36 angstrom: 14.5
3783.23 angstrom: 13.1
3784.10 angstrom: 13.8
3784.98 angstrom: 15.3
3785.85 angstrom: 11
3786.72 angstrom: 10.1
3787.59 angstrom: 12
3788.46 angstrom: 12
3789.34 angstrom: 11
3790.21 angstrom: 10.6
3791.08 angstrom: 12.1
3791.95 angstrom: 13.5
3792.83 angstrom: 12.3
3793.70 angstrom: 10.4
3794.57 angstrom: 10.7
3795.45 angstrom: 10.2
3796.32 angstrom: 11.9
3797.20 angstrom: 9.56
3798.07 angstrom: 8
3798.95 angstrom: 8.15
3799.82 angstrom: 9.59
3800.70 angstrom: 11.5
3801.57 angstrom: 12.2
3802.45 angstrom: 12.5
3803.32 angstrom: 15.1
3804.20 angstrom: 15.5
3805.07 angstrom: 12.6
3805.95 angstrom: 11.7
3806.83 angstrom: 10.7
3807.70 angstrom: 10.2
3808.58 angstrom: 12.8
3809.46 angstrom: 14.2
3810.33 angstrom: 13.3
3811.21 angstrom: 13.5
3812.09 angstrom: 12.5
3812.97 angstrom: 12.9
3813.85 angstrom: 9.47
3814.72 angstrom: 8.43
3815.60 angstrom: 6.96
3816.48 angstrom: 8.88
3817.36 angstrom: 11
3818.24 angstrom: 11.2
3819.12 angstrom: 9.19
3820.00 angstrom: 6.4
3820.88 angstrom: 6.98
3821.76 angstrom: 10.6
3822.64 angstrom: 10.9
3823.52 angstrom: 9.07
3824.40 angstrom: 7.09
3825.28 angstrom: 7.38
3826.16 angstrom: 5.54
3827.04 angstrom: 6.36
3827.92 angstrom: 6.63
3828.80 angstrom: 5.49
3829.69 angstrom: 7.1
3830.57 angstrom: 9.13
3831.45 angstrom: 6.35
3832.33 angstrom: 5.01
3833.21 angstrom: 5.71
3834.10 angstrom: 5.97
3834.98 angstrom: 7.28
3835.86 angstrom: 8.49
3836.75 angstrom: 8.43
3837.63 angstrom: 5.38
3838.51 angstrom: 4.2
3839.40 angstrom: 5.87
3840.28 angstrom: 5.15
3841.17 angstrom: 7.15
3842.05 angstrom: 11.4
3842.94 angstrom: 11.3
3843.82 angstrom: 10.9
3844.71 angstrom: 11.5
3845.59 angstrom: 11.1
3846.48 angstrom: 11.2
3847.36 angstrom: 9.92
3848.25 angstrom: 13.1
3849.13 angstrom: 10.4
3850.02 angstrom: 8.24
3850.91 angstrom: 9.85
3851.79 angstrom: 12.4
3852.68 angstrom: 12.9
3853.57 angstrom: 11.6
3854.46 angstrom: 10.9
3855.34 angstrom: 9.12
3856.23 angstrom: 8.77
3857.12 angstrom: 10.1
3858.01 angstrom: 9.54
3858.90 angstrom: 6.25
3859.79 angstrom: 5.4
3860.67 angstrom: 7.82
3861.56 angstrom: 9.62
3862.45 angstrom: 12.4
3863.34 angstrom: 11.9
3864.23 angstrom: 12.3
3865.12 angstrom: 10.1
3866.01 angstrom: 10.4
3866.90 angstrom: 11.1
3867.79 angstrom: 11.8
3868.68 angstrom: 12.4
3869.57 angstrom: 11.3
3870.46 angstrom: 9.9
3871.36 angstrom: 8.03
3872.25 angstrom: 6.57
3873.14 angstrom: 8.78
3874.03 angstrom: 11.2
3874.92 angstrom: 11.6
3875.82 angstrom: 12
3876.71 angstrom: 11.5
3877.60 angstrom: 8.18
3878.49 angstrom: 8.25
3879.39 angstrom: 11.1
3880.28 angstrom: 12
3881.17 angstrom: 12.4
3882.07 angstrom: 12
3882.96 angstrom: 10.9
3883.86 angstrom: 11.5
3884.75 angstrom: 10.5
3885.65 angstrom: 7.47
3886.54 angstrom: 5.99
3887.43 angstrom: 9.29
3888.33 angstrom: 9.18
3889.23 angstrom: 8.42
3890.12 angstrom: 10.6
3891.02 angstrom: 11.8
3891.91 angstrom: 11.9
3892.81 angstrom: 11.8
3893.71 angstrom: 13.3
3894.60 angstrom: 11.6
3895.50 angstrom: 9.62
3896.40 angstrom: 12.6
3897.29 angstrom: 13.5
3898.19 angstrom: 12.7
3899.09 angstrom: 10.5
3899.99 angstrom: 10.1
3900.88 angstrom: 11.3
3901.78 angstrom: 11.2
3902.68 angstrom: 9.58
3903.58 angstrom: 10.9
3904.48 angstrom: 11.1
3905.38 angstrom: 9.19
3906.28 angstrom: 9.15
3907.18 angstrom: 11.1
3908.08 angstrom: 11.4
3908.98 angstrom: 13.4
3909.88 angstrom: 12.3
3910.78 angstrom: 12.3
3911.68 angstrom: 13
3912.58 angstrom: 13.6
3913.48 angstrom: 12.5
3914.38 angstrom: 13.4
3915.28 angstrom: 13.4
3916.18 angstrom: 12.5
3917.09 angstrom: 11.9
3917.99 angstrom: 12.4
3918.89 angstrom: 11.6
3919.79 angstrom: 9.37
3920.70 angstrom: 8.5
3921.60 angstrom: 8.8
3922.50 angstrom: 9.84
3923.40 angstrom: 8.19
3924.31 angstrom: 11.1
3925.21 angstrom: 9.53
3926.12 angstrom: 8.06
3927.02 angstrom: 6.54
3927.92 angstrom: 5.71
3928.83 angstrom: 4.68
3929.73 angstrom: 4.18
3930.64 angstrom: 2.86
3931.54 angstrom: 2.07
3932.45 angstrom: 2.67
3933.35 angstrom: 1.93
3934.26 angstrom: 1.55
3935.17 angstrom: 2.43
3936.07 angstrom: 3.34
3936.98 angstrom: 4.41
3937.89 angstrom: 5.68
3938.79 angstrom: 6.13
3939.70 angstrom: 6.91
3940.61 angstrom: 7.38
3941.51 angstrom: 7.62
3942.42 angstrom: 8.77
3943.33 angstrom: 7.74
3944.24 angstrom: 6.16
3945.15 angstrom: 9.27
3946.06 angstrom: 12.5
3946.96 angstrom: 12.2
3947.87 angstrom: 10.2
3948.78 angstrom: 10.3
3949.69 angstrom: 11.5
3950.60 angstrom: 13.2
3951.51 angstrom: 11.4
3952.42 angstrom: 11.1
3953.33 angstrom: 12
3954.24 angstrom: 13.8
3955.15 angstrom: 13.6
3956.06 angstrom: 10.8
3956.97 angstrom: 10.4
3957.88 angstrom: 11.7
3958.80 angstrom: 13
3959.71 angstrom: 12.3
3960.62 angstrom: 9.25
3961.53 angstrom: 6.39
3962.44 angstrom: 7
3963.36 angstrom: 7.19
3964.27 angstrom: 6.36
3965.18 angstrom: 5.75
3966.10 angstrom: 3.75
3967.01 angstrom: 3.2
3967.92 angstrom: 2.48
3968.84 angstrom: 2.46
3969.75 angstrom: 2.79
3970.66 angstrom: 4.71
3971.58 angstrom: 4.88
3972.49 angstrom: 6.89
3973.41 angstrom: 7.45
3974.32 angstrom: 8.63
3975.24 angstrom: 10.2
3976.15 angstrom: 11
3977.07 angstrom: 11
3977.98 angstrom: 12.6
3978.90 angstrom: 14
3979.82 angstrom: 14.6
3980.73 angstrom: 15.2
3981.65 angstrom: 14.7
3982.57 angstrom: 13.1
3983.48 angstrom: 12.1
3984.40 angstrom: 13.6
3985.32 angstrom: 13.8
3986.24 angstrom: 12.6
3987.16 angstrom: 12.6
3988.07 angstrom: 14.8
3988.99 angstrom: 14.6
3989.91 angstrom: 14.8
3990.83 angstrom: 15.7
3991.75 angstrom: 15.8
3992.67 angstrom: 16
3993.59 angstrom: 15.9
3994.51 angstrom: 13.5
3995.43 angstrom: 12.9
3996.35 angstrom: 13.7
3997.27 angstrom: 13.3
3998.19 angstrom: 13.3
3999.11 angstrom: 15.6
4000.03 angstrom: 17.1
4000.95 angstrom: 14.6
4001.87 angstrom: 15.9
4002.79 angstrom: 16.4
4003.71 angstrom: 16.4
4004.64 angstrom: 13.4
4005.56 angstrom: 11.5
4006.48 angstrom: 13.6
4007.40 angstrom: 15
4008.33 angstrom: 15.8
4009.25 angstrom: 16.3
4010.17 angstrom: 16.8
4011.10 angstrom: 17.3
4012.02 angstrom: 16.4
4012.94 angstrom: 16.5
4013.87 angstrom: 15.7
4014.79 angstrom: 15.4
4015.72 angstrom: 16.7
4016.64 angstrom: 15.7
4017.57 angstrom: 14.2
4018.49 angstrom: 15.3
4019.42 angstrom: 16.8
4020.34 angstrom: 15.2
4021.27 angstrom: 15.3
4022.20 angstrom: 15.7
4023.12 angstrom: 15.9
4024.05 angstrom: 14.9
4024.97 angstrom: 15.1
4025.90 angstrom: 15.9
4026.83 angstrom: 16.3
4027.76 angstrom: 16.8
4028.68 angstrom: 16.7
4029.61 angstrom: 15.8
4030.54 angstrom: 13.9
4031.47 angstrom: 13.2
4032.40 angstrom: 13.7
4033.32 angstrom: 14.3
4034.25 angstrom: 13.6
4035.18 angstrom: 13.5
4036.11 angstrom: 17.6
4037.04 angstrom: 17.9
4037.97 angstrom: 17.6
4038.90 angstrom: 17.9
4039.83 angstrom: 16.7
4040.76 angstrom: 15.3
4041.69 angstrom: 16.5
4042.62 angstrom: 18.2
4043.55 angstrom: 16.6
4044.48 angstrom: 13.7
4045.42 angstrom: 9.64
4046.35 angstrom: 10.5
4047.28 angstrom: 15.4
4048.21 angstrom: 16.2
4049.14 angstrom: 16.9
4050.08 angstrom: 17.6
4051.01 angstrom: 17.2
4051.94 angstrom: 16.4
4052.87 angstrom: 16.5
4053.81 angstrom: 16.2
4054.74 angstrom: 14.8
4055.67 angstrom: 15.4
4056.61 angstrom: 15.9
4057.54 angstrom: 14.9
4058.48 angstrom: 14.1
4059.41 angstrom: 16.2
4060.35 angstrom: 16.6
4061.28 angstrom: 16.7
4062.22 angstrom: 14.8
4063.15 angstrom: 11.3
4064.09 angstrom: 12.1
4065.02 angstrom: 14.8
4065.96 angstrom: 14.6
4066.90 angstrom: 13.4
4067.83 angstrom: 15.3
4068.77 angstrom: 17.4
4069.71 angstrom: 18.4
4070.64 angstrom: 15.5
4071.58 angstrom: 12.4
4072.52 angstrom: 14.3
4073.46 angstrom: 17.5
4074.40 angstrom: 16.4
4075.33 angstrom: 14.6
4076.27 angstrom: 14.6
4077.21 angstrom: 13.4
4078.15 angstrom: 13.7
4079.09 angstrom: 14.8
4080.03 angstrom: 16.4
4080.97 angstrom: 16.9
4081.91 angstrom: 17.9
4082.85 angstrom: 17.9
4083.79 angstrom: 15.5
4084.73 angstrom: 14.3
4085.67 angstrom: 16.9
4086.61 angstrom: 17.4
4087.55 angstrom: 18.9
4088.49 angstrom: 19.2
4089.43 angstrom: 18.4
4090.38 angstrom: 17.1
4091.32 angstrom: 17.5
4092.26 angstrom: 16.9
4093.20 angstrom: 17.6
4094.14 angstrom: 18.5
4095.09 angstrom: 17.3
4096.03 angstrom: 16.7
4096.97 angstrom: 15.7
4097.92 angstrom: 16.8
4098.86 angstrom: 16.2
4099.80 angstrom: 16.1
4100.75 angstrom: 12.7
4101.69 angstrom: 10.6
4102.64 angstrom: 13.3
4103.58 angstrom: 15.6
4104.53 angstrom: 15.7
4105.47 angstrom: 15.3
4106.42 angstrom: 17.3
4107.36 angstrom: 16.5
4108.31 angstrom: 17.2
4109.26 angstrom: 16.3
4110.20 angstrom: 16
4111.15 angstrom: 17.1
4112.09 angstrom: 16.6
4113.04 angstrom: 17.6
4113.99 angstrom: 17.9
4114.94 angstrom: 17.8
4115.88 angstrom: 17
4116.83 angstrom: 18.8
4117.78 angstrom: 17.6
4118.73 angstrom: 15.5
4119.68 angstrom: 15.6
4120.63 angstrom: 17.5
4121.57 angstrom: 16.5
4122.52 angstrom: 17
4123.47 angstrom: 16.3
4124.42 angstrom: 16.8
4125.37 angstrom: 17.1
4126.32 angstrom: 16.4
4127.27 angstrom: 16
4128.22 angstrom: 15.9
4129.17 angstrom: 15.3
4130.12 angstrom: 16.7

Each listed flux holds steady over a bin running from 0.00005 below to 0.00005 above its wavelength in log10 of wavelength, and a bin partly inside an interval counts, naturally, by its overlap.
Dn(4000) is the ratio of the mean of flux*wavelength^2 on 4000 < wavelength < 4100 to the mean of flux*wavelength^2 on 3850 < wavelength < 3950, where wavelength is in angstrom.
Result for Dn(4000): 1.77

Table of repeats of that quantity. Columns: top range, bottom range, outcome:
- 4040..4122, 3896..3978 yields 1.93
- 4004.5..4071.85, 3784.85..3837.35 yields 1.74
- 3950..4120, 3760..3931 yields 1.53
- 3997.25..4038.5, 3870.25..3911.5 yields 1.54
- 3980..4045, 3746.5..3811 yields 1.50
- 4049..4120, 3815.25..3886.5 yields 1.95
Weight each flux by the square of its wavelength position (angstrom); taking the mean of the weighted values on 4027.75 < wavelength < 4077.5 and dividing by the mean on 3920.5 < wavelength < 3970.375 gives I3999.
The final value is 2.13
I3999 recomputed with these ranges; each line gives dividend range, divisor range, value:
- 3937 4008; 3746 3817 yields 1.08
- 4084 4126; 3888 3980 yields 1.97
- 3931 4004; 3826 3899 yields 1.12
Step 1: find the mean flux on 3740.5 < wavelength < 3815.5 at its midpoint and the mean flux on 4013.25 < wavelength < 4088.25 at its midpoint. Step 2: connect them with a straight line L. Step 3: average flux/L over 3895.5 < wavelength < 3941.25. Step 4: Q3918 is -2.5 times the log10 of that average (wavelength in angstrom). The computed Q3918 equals 0.44 mag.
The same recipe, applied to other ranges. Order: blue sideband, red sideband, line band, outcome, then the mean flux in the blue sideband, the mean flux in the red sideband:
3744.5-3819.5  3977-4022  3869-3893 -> 0.25 mag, 11.2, 14.8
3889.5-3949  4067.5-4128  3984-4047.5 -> -0.16 mag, 9.29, 16.3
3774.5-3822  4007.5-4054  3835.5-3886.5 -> 0.28 mag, 11.7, 15.7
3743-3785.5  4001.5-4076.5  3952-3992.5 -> 0.35 mag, 11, 15.4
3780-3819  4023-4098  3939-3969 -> 0.48 mag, 11.8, 15.8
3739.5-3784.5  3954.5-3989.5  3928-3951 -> 0.45 mag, 11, 9.81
